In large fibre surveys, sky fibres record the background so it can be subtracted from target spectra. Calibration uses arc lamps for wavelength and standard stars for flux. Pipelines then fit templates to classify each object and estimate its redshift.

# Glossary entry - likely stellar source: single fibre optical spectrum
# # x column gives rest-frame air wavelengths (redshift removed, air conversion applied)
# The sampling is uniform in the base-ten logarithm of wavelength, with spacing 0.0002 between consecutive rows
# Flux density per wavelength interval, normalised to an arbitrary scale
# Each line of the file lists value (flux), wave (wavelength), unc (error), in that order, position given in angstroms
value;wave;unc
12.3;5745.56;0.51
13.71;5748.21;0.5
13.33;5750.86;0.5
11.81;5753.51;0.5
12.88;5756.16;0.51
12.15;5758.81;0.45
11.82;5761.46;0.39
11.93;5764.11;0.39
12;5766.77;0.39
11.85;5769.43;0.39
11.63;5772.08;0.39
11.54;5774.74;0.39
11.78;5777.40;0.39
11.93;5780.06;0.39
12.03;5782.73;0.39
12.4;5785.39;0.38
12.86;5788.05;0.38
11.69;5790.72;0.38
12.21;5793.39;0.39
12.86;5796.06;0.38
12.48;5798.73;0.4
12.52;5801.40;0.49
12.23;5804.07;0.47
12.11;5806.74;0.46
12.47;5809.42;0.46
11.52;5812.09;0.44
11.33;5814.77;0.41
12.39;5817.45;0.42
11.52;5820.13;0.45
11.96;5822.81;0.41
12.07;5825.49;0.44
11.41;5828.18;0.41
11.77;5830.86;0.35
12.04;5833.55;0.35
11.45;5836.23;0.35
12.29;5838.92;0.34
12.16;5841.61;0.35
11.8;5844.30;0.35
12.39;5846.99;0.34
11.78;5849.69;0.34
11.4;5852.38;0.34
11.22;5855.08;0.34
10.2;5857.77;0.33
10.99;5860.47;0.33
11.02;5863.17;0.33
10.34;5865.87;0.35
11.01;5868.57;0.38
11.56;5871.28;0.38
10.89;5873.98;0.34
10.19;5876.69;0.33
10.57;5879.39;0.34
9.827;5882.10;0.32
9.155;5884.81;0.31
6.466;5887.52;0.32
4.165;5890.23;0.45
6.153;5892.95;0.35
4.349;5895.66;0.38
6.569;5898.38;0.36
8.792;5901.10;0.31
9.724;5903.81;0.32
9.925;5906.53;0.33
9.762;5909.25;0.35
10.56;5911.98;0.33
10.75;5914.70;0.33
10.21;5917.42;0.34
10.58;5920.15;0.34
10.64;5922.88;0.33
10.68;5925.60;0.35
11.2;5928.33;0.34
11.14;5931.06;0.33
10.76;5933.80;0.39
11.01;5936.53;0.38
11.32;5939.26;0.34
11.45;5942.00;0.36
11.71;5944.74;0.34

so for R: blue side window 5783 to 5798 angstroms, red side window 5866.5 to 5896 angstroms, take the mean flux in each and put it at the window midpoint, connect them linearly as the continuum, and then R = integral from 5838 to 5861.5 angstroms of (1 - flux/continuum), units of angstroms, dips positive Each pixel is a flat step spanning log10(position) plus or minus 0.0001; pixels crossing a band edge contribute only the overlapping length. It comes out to -3.64 angstroms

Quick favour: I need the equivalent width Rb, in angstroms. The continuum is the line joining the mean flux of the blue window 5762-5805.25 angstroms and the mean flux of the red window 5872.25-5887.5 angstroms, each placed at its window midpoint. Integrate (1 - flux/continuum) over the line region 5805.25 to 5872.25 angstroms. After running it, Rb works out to -5.0 angstroms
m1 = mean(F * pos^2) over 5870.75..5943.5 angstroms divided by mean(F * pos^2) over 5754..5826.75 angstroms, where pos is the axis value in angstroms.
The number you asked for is 0.8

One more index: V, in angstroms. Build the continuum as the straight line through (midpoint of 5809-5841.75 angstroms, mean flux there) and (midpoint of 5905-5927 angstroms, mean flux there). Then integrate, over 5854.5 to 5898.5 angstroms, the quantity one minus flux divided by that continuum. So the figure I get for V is 7.7 angstroms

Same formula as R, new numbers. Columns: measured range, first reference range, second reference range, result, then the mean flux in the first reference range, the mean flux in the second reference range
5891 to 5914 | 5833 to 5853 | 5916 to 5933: 5.9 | 11.9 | 10.7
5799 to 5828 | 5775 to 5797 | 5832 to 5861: -0.2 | 12.2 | 11.6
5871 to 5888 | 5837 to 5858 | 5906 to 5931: 2.0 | 11.7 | 10.5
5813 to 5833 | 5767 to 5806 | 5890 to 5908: -2.3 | 12.1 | 7.3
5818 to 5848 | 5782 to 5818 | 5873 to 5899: -4.0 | 12.2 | 7.82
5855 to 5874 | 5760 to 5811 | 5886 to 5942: -0.9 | 12.1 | 9.3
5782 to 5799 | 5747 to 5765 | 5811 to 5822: -0.4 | 12.5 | 11.7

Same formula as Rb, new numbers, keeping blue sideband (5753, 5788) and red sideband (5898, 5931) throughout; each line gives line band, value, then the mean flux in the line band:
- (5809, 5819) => -0.4 angstroms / 11.9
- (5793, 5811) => -1.3 angstroms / 12.4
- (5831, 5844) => -1.0 angstroms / 12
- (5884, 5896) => 5.0 angstroms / 6.06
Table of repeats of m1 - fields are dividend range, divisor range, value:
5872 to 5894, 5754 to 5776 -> 0.74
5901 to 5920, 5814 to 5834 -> 0.88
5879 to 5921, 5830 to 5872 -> 0.76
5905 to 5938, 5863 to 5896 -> 1.20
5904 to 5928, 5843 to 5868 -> 0.94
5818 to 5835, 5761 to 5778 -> 1.02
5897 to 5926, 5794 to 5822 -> 0.84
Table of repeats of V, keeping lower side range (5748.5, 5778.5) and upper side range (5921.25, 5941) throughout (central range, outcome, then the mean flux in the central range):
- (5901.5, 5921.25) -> 1.7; 10.1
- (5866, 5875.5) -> 0.3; 11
